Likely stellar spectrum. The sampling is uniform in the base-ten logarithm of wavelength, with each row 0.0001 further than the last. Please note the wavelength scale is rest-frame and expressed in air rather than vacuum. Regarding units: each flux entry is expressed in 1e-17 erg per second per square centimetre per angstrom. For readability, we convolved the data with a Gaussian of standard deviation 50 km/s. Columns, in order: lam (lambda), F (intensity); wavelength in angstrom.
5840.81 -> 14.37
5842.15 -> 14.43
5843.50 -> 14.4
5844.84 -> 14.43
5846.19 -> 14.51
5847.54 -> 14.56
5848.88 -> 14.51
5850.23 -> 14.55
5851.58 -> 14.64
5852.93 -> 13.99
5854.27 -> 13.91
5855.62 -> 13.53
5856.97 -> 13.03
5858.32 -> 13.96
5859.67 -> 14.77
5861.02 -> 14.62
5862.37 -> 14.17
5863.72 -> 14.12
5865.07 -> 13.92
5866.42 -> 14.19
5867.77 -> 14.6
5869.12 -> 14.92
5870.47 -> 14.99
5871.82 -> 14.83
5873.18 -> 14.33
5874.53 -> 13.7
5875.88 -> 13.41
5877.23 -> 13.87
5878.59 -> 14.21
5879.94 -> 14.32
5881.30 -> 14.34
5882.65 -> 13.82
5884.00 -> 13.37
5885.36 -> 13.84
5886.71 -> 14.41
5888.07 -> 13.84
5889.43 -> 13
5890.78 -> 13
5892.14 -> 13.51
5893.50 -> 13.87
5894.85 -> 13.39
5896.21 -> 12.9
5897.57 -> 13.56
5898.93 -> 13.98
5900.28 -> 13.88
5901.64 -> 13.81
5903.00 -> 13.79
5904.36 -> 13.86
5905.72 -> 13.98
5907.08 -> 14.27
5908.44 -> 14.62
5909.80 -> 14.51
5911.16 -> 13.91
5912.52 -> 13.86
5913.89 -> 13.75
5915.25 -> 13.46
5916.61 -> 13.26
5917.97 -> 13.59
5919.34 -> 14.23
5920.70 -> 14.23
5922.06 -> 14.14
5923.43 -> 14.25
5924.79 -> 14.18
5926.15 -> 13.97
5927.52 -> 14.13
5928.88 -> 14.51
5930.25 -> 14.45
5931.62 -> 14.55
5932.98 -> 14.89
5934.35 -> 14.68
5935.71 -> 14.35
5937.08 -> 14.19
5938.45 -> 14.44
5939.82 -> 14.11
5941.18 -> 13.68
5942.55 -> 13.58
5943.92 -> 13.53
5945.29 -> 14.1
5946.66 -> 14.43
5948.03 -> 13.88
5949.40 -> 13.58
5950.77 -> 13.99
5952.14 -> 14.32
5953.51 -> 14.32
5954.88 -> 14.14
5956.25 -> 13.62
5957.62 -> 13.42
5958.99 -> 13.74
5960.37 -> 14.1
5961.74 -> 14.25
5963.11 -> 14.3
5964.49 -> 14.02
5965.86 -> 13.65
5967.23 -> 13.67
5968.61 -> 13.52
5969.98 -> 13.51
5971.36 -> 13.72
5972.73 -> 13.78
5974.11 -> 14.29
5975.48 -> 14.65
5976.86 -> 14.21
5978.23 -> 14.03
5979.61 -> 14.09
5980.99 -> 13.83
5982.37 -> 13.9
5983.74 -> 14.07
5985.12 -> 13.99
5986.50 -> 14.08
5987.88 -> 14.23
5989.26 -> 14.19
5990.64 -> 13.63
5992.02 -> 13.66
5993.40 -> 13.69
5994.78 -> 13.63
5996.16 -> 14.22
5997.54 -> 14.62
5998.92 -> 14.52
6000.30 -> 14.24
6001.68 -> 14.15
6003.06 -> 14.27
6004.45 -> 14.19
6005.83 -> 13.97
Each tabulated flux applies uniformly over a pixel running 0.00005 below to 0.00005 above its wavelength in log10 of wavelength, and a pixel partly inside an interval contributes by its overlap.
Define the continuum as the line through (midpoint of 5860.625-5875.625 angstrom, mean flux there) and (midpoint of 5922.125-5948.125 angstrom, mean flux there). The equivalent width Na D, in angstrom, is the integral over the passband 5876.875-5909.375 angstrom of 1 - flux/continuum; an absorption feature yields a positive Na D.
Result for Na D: 1.12 angstrom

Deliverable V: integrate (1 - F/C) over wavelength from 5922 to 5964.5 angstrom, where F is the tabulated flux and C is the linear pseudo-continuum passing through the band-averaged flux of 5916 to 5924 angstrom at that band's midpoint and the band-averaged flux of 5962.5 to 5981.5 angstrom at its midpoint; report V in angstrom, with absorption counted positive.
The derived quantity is -0.5 angstrom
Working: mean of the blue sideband 13.9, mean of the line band 14.1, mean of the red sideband 13.9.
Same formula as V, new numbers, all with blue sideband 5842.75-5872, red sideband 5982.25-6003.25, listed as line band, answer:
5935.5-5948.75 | 0.14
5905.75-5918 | 0.24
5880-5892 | 0.45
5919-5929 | 0.01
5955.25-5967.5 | 0.22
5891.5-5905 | 0.56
